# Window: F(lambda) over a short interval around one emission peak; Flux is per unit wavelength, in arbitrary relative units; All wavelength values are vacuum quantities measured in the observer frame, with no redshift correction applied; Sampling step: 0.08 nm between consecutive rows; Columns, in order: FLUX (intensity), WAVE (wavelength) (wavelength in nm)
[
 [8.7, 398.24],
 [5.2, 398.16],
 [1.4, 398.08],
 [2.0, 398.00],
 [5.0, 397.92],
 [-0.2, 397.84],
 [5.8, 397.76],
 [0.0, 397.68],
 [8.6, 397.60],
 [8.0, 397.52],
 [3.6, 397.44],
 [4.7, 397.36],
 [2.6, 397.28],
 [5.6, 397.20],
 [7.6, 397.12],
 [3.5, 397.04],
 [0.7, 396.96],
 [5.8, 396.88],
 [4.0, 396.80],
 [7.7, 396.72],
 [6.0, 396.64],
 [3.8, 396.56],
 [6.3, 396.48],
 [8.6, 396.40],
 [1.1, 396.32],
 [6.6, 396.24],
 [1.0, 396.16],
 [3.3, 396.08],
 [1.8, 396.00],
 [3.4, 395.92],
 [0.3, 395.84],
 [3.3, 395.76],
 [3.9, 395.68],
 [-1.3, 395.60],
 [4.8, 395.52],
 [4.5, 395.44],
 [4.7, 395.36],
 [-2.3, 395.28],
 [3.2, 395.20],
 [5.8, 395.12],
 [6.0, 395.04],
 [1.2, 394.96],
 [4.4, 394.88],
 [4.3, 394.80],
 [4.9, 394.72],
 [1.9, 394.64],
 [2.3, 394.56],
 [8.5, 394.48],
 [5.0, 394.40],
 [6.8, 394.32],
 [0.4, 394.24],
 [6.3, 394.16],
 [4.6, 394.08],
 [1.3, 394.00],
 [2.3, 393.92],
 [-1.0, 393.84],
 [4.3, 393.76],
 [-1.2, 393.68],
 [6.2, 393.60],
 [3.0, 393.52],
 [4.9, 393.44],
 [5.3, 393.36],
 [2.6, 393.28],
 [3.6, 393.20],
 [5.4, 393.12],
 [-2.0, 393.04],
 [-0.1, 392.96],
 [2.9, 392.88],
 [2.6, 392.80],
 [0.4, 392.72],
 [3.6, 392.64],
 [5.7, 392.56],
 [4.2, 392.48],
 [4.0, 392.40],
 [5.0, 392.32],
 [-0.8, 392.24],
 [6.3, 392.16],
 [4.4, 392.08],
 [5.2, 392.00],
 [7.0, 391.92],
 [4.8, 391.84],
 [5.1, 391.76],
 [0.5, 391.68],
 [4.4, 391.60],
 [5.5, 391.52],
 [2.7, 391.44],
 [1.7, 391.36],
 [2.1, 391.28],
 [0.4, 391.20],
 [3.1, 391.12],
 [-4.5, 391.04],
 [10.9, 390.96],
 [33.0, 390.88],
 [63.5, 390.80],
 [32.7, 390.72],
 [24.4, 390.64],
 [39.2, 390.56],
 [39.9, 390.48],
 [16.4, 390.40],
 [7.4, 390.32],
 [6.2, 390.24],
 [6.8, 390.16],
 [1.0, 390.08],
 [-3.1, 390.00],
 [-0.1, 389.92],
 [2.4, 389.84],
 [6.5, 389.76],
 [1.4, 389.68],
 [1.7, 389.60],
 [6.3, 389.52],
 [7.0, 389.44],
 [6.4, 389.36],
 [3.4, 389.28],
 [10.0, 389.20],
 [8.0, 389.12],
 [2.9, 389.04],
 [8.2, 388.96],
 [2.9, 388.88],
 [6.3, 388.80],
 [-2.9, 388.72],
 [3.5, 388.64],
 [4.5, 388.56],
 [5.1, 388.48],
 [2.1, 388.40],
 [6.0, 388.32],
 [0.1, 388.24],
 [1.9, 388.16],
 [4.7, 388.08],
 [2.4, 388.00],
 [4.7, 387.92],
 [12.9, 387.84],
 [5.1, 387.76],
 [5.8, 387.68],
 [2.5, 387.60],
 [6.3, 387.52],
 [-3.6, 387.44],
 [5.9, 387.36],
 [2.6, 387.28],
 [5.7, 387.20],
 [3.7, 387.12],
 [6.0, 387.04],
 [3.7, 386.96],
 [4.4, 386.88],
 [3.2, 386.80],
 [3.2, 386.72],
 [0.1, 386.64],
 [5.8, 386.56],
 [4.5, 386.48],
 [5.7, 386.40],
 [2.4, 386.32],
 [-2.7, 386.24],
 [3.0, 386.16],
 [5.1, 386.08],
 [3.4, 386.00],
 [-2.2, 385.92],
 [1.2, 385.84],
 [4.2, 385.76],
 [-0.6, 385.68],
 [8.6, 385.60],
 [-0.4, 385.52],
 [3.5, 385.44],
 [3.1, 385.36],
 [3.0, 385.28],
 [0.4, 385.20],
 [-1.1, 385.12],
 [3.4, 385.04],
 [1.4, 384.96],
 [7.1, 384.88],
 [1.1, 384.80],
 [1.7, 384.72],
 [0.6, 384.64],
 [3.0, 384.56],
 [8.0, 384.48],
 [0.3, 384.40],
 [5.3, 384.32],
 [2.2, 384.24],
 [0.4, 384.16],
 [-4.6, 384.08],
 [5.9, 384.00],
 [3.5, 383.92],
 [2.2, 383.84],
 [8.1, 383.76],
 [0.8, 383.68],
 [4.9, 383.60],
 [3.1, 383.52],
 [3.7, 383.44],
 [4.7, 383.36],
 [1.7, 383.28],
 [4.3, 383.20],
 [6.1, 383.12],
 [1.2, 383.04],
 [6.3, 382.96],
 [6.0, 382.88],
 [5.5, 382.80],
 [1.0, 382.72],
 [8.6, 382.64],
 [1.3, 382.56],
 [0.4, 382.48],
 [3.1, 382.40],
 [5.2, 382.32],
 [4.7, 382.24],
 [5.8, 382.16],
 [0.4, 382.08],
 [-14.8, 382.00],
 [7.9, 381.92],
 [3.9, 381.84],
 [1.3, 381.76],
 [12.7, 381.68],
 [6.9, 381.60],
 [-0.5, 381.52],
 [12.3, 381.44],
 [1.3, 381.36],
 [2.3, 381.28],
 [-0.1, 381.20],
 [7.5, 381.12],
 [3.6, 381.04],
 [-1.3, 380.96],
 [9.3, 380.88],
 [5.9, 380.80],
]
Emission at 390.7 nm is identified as [O II] 3727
